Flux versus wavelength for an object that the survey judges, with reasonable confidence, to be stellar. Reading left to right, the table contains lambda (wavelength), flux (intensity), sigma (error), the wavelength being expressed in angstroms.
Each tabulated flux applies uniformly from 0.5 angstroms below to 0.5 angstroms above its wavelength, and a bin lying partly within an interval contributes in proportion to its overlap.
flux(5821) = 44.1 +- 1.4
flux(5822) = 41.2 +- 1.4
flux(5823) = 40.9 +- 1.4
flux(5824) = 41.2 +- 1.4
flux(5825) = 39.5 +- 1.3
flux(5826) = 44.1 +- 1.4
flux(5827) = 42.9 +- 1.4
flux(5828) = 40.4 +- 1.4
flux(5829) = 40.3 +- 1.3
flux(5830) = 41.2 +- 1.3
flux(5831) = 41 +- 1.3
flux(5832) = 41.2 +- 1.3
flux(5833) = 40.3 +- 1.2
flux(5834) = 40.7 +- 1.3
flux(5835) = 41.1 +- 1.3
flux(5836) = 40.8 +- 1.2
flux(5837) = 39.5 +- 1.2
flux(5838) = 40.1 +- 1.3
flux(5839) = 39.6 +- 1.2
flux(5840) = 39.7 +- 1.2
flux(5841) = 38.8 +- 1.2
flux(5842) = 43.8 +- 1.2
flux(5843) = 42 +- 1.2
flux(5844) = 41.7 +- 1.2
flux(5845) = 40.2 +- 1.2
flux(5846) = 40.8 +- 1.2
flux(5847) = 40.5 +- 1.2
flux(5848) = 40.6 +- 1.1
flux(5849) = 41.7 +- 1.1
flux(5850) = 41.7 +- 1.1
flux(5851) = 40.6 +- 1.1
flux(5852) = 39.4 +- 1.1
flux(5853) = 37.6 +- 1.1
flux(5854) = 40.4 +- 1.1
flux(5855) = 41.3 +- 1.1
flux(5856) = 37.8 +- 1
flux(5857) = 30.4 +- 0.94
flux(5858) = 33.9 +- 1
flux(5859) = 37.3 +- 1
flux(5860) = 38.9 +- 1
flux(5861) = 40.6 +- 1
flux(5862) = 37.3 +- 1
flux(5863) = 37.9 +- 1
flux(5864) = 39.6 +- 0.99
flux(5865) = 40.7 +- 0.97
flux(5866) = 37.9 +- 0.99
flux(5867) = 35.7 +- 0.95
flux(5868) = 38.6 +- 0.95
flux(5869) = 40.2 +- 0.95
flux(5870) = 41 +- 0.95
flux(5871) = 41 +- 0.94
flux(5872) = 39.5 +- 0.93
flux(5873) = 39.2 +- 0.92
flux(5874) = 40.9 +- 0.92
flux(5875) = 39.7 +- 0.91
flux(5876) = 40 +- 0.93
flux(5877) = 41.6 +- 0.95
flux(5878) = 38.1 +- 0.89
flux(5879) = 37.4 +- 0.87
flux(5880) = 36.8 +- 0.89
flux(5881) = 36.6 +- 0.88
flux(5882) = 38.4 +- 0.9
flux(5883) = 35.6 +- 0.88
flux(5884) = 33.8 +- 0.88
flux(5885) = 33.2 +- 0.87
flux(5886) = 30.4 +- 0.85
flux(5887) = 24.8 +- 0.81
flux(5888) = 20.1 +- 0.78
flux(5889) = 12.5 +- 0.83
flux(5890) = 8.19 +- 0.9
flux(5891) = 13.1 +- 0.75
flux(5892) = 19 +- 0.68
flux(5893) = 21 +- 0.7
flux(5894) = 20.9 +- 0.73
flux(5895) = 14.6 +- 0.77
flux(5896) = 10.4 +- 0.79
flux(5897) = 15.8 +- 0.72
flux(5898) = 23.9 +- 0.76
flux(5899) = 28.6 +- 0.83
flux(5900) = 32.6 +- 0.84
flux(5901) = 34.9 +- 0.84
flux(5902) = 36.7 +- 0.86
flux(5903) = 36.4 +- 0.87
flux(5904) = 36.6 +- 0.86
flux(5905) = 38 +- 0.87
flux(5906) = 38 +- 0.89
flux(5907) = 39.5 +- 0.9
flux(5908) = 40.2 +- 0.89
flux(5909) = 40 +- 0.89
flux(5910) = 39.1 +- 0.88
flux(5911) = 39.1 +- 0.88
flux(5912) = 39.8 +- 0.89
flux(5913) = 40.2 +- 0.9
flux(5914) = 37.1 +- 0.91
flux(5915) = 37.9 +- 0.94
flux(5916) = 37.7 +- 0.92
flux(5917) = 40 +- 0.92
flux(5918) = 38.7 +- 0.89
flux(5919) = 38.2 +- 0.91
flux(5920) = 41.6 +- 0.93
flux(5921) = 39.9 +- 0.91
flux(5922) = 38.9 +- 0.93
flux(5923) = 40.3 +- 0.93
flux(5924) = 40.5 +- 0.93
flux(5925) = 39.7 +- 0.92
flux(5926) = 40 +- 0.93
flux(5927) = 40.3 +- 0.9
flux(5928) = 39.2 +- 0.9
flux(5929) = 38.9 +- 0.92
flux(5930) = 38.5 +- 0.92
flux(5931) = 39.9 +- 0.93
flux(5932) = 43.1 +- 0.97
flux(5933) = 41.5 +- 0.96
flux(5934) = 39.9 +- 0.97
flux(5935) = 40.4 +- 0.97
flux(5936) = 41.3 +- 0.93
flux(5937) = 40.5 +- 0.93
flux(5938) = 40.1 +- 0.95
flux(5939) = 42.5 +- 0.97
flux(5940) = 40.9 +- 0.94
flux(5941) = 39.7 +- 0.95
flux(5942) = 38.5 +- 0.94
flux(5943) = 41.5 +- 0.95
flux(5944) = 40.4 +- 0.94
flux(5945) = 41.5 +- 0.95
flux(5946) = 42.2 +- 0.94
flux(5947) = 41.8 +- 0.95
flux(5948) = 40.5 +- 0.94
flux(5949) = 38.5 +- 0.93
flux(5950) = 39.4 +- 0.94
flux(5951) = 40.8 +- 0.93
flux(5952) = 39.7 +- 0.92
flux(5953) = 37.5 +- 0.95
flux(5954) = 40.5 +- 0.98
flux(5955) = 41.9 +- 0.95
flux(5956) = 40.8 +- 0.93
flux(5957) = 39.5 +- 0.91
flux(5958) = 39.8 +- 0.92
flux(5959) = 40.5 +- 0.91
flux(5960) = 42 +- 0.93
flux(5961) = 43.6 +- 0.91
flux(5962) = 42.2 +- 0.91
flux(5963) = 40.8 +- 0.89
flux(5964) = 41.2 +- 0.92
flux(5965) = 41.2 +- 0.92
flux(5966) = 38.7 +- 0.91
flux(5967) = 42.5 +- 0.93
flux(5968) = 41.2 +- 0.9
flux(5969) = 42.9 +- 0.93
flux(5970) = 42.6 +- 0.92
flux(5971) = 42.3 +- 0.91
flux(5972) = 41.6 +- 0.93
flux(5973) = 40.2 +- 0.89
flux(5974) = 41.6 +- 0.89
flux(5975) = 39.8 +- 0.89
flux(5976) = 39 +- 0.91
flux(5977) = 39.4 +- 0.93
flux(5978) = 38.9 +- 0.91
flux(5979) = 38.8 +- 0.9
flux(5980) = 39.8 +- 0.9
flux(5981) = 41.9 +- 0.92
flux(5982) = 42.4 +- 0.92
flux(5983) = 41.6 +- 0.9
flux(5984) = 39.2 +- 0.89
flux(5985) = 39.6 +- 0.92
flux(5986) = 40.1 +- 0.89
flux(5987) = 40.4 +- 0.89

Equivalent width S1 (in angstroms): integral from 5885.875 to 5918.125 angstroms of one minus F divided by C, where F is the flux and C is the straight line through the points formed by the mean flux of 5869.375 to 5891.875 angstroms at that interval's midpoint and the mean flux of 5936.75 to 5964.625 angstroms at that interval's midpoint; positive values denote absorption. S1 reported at 5.1 angstroms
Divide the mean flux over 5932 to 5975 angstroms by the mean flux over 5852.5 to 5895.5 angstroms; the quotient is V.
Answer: 1.22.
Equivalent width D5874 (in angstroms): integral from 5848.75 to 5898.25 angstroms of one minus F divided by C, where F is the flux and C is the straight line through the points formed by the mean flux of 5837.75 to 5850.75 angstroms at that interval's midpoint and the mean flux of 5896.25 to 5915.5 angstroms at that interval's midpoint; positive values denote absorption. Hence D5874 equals 6.8 angstroms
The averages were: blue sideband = 40.9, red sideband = 35.2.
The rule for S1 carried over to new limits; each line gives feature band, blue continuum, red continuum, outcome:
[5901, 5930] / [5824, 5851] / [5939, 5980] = 1.30 angstroms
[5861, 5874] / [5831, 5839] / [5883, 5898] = -4.74 angstroms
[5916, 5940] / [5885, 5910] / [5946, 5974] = -4.59 angstroms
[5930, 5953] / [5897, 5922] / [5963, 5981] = -1.01 angstroms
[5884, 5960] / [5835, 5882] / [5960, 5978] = 9.07 angstroms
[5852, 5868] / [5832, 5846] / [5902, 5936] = 0.96 angstroms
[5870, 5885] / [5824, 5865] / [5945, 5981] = 0.67 angstroms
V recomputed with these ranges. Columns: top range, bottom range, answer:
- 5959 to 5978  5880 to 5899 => 1.76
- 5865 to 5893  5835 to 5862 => 0.83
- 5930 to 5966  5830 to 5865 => 1.02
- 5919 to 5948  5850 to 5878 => 1.04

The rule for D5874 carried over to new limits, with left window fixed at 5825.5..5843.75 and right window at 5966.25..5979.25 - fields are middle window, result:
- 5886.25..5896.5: 6.0 angstroms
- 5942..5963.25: 0.1 angstroms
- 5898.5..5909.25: 1.2 angstroms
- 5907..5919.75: 0.6 angstroms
